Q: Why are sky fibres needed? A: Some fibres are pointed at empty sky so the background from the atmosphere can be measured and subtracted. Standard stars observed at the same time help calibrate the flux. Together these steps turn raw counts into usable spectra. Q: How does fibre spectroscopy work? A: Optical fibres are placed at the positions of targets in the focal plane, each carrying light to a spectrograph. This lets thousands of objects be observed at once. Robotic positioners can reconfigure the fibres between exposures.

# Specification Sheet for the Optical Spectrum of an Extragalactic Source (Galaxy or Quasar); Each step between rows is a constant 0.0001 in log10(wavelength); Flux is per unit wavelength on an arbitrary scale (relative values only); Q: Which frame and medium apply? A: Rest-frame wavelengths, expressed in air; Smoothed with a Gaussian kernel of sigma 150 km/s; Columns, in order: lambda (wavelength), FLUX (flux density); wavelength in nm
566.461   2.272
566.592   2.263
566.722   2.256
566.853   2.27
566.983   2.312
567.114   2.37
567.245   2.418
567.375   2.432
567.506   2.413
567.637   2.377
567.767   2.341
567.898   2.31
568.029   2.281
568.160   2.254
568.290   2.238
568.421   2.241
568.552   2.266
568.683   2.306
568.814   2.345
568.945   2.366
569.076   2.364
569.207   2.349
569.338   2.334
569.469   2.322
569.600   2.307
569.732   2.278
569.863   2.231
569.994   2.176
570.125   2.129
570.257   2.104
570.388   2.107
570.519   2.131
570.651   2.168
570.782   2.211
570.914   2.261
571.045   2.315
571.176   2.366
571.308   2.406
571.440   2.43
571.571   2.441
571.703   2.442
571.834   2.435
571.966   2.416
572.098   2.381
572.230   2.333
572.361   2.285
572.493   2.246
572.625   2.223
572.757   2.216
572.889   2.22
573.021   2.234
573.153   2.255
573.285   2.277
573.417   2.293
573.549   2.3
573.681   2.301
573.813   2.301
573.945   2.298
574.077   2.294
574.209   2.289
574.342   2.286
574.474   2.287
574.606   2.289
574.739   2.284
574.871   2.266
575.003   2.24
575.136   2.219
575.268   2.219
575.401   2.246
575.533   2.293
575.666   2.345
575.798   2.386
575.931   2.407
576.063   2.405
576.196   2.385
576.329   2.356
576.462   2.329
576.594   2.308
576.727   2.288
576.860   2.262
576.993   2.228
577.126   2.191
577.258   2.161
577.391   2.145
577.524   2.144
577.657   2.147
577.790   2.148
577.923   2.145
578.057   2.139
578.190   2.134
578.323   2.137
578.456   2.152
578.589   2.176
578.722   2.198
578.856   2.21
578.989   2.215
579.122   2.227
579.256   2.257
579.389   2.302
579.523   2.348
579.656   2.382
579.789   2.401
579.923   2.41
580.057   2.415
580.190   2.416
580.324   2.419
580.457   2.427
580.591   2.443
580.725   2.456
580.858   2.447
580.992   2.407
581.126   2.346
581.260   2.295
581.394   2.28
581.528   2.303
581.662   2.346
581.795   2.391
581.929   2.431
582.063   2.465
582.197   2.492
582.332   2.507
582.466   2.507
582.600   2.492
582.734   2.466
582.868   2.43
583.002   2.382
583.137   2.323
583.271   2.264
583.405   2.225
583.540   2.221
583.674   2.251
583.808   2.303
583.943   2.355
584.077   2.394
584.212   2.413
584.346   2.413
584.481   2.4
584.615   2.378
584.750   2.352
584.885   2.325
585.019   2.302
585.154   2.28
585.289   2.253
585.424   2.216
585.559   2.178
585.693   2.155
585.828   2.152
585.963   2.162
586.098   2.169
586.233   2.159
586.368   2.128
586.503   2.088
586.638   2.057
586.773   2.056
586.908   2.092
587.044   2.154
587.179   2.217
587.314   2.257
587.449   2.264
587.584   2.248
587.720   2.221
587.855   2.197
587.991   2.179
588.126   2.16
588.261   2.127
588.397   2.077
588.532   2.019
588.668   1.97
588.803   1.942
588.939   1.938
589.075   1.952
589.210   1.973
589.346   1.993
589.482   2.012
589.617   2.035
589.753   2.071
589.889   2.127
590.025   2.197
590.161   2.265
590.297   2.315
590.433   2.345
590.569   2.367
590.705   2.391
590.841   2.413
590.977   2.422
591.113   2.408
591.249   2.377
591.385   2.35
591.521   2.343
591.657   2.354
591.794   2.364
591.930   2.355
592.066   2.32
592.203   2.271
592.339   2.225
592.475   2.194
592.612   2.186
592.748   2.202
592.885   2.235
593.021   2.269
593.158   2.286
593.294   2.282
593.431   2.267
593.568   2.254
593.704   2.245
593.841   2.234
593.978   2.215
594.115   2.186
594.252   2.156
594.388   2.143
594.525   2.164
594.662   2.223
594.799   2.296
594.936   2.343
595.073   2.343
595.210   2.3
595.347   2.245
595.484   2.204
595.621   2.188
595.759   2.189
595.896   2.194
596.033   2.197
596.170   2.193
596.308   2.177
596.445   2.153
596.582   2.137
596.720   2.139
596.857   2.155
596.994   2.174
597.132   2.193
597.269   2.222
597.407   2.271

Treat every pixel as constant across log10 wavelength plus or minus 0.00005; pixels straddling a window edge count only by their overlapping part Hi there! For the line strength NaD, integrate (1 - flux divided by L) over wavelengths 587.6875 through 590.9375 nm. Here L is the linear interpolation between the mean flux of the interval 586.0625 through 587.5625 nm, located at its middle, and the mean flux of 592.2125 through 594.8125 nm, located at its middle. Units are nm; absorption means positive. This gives 0.06 nm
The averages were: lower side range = 2.15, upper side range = 2.22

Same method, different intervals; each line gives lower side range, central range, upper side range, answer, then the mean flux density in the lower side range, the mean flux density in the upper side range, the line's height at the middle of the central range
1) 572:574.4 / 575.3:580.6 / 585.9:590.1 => -0.124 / 2.28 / 2.1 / 2.22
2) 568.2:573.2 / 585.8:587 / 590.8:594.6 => 0.084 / 2.29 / 2.27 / 2.28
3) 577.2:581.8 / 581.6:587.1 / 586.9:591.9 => -0.134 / 2.28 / 2.2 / 2.24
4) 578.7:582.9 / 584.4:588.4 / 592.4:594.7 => 0.186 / 2.38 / 2.22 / 2.31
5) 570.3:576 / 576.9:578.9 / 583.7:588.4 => 0.092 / 2.29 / 2.23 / 2.27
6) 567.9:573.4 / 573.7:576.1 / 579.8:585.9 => 0.015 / 2.29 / 2.36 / 2.31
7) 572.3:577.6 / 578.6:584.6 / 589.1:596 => -0.266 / 2.27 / 2.24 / 2.26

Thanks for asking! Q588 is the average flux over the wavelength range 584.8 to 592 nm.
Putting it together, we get 2.19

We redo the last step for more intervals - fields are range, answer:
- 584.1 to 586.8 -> 2.24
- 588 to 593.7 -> 2.21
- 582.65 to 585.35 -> 2.34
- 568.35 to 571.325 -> 2.26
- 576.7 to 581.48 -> 2.27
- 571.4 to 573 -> 2.33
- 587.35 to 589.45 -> 2.09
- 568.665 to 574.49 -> 2.29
